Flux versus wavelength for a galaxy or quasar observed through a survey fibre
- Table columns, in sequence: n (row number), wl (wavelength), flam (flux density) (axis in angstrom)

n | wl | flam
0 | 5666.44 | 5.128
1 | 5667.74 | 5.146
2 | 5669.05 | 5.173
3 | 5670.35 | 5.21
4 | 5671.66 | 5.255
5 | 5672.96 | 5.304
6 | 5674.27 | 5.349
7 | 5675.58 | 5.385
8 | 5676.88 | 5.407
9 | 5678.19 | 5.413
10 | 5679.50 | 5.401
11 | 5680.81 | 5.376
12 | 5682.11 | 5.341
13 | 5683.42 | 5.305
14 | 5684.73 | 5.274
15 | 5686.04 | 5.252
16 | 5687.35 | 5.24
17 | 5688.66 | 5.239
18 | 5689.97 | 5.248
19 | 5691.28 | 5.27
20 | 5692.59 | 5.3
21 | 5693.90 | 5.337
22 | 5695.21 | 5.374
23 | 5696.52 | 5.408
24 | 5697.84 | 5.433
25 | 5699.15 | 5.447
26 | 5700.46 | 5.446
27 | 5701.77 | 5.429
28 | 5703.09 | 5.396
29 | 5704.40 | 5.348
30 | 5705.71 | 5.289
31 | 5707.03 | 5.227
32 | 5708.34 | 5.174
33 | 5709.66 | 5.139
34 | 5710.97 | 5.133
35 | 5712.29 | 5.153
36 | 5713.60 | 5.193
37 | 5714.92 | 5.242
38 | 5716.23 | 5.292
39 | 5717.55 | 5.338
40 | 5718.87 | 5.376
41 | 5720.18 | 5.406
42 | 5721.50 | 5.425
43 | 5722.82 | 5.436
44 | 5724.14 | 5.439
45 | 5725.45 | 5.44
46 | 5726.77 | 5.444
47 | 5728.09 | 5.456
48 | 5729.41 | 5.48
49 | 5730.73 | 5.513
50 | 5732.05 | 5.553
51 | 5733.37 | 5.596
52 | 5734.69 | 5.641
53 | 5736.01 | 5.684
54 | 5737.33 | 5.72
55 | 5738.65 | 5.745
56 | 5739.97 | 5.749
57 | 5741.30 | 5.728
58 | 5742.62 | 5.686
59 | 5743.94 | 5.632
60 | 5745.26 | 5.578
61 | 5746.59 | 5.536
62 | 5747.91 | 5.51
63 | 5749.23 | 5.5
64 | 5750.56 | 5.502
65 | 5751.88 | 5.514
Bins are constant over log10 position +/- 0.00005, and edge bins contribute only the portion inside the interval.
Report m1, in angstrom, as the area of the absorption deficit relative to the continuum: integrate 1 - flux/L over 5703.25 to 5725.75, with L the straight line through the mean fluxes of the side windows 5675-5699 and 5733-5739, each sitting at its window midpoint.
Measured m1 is 0.95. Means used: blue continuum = 5.34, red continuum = 5.68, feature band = 5.3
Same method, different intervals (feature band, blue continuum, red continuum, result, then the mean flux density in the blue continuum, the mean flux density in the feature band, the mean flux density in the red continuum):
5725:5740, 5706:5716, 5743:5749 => -0.4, 5.19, 5.58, 5.57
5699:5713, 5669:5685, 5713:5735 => 0.3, 5.33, 5.28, 5.42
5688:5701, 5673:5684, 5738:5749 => 0.2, 5.37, 5.35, 5.64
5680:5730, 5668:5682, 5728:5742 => 1.3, 5.32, 5.33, 5.63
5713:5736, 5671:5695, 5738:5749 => 0.4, 5.32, 5.44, 5.64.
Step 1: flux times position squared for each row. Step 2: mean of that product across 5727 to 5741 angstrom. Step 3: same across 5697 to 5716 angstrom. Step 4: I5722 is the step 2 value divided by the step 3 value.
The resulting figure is 1.1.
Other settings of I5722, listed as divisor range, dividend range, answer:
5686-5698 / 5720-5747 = 1.06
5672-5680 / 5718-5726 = 1.03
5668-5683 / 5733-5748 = 1.09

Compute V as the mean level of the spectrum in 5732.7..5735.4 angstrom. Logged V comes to 5.62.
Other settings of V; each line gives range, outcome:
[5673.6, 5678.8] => 5.39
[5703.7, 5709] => 5.26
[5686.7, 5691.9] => 5.25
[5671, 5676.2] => 5.32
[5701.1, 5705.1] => 5.39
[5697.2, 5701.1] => 5.45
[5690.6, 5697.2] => 5.33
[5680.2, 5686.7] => 5.31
